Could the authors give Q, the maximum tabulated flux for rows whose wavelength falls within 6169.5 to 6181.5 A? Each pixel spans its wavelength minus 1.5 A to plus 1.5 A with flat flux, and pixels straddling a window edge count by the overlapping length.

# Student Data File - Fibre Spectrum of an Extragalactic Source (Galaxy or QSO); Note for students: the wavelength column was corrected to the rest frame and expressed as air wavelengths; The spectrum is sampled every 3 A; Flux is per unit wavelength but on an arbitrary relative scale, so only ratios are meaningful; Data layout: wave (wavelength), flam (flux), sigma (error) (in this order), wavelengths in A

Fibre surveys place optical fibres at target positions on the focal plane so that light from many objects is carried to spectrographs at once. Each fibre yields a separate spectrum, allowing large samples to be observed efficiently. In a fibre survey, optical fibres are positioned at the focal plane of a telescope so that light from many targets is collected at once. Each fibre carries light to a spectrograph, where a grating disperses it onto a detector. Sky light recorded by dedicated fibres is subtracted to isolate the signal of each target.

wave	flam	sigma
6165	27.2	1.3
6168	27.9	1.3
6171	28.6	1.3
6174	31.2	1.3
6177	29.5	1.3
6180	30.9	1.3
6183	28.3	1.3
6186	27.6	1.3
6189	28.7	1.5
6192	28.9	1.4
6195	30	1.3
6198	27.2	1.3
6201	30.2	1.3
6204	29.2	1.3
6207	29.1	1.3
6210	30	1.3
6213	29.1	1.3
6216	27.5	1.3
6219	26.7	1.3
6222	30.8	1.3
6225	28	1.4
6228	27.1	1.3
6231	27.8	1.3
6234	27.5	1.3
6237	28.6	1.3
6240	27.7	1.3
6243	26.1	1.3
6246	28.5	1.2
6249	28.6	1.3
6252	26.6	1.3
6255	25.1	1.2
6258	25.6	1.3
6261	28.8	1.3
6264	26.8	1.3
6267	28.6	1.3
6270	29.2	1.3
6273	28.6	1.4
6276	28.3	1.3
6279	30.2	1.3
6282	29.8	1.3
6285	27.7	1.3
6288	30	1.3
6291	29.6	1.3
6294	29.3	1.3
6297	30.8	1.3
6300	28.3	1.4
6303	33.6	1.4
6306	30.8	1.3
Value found 31.2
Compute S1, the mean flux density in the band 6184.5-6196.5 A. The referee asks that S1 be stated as 28.8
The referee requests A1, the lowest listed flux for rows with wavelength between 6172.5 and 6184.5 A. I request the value 28.3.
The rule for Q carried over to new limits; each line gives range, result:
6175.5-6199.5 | 30.9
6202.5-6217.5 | 30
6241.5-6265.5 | 28.8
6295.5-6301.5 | 30.8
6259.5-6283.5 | 30.2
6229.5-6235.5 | 27.8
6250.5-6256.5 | 26.6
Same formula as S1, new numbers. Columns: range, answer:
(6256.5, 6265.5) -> 27.1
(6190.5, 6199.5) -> 28.7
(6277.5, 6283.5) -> 30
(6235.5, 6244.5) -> 27.5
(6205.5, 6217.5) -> 28.9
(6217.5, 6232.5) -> 28.1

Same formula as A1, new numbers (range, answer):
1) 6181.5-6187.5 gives 27.6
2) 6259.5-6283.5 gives 26.8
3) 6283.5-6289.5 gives 27.7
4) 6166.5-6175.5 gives 27.9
